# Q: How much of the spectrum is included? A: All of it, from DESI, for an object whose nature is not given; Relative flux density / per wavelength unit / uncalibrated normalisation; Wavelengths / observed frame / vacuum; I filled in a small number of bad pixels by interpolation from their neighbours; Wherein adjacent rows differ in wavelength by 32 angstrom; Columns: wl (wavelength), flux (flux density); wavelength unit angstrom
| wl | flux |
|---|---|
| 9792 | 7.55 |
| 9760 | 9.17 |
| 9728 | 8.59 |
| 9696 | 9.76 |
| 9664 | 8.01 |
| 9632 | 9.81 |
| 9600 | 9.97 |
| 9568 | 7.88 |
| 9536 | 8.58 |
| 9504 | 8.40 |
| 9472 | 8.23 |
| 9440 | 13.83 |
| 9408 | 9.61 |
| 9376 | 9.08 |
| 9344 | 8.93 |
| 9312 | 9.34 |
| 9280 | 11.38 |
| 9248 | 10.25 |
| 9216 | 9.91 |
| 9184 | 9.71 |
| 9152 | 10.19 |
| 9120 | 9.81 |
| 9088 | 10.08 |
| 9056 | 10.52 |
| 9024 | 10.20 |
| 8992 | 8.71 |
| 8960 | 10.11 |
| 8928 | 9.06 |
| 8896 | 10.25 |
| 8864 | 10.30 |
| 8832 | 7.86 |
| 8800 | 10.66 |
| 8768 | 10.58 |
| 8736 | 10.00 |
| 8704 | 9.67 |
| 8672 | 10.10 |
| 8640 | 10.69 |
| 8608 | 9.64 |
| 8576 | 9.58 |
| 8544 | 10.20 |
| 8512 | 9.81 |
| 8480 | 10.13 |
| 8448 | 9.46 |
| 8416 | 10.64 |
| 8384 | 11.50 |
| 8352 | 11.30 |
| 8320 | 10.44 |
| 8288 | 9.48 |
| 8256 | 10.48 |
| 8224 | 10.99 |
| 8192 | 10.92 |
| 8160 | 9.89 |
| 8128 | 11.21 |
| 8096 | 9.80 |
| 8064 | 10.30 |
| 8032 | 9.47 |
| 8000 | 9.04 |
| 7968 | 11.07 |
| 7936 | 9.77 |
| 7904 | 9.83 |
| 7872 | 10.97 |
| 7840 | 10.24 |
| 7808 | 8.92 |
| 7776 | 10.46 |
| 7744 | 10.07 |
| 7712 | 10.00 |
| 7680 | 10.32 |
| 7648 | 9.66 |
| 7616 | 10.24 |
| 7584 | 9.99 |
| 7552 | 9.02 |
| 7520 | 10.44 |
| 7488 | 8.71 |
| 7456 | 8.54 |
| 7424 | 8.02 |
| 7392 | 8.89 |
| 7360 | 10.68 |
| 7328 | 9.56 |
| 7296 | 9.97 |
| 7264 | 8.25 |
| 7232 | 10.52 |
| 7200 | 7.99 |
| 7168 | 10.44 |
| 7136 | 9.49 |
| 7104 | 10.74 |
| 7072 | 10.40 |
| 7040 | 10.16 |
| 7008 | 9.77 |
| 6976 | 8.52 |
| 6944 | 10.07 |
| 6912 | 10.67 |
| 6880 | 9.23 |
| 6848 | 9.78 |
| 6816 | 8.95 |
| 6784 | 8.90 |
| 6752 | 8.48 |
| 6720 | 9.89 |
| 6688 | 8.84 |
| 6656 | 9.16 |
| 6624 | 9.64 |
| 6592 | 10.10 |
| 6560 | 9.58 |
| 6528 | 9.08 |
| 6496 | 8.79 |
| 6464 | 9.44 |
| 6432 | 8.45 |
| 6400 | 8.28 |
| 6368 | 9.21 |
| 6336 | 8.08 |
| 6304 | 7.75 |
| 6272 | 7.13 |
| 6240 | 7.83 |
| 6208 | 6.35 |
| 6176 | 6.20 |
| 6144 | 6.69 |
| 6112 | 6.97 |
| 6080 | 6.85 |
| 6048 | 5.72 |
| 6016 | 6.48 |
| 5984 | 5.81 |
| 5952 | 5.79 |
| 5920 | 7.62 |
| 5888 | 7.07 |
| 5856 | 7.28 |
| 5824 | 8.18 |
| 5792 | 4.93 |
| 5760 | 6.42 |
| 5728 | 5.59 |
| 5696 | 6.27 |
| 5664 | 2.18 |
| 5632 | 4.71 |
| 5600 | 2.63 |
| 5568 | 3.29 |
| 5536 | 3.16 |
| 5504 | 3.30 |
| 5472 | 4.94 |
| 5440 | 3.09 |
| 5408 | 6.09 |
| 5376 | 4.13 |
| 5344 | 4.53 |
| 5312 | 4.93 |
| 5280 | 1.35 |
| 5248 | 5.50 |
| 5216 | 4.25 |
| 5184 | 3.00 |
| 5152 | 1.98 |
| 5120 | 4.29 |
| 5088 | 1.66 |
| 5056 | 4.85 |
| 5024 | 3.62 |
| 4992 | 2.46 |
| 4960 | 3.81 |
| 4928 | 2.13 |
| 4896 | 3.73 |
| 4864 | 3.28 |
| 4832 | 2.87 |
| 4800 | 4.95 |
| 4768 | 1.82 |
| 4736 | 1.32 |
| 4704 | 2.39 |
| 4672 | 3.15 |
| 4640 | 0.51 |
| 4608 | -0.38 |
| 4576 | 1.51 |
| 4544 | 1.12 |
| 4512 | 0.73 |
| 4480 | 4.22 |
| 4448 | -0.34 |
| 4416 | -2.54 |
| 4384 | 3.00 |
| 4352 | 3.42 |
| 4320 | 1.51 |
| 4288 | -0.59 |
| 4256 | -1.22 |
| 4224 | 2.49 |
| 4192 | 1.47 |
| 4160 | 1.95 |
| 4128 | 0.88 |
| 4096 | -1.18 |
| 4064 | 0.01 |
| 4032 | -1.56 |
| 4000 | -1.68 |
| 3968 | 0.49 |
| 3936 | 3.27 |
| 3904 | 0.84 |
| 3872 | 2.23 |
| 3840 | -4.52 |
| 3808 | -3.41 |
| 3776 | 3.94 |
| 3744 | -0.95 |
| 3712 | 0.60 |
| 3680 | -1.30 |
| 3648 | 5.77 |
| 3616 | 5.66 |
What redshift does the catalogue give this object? 0.433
